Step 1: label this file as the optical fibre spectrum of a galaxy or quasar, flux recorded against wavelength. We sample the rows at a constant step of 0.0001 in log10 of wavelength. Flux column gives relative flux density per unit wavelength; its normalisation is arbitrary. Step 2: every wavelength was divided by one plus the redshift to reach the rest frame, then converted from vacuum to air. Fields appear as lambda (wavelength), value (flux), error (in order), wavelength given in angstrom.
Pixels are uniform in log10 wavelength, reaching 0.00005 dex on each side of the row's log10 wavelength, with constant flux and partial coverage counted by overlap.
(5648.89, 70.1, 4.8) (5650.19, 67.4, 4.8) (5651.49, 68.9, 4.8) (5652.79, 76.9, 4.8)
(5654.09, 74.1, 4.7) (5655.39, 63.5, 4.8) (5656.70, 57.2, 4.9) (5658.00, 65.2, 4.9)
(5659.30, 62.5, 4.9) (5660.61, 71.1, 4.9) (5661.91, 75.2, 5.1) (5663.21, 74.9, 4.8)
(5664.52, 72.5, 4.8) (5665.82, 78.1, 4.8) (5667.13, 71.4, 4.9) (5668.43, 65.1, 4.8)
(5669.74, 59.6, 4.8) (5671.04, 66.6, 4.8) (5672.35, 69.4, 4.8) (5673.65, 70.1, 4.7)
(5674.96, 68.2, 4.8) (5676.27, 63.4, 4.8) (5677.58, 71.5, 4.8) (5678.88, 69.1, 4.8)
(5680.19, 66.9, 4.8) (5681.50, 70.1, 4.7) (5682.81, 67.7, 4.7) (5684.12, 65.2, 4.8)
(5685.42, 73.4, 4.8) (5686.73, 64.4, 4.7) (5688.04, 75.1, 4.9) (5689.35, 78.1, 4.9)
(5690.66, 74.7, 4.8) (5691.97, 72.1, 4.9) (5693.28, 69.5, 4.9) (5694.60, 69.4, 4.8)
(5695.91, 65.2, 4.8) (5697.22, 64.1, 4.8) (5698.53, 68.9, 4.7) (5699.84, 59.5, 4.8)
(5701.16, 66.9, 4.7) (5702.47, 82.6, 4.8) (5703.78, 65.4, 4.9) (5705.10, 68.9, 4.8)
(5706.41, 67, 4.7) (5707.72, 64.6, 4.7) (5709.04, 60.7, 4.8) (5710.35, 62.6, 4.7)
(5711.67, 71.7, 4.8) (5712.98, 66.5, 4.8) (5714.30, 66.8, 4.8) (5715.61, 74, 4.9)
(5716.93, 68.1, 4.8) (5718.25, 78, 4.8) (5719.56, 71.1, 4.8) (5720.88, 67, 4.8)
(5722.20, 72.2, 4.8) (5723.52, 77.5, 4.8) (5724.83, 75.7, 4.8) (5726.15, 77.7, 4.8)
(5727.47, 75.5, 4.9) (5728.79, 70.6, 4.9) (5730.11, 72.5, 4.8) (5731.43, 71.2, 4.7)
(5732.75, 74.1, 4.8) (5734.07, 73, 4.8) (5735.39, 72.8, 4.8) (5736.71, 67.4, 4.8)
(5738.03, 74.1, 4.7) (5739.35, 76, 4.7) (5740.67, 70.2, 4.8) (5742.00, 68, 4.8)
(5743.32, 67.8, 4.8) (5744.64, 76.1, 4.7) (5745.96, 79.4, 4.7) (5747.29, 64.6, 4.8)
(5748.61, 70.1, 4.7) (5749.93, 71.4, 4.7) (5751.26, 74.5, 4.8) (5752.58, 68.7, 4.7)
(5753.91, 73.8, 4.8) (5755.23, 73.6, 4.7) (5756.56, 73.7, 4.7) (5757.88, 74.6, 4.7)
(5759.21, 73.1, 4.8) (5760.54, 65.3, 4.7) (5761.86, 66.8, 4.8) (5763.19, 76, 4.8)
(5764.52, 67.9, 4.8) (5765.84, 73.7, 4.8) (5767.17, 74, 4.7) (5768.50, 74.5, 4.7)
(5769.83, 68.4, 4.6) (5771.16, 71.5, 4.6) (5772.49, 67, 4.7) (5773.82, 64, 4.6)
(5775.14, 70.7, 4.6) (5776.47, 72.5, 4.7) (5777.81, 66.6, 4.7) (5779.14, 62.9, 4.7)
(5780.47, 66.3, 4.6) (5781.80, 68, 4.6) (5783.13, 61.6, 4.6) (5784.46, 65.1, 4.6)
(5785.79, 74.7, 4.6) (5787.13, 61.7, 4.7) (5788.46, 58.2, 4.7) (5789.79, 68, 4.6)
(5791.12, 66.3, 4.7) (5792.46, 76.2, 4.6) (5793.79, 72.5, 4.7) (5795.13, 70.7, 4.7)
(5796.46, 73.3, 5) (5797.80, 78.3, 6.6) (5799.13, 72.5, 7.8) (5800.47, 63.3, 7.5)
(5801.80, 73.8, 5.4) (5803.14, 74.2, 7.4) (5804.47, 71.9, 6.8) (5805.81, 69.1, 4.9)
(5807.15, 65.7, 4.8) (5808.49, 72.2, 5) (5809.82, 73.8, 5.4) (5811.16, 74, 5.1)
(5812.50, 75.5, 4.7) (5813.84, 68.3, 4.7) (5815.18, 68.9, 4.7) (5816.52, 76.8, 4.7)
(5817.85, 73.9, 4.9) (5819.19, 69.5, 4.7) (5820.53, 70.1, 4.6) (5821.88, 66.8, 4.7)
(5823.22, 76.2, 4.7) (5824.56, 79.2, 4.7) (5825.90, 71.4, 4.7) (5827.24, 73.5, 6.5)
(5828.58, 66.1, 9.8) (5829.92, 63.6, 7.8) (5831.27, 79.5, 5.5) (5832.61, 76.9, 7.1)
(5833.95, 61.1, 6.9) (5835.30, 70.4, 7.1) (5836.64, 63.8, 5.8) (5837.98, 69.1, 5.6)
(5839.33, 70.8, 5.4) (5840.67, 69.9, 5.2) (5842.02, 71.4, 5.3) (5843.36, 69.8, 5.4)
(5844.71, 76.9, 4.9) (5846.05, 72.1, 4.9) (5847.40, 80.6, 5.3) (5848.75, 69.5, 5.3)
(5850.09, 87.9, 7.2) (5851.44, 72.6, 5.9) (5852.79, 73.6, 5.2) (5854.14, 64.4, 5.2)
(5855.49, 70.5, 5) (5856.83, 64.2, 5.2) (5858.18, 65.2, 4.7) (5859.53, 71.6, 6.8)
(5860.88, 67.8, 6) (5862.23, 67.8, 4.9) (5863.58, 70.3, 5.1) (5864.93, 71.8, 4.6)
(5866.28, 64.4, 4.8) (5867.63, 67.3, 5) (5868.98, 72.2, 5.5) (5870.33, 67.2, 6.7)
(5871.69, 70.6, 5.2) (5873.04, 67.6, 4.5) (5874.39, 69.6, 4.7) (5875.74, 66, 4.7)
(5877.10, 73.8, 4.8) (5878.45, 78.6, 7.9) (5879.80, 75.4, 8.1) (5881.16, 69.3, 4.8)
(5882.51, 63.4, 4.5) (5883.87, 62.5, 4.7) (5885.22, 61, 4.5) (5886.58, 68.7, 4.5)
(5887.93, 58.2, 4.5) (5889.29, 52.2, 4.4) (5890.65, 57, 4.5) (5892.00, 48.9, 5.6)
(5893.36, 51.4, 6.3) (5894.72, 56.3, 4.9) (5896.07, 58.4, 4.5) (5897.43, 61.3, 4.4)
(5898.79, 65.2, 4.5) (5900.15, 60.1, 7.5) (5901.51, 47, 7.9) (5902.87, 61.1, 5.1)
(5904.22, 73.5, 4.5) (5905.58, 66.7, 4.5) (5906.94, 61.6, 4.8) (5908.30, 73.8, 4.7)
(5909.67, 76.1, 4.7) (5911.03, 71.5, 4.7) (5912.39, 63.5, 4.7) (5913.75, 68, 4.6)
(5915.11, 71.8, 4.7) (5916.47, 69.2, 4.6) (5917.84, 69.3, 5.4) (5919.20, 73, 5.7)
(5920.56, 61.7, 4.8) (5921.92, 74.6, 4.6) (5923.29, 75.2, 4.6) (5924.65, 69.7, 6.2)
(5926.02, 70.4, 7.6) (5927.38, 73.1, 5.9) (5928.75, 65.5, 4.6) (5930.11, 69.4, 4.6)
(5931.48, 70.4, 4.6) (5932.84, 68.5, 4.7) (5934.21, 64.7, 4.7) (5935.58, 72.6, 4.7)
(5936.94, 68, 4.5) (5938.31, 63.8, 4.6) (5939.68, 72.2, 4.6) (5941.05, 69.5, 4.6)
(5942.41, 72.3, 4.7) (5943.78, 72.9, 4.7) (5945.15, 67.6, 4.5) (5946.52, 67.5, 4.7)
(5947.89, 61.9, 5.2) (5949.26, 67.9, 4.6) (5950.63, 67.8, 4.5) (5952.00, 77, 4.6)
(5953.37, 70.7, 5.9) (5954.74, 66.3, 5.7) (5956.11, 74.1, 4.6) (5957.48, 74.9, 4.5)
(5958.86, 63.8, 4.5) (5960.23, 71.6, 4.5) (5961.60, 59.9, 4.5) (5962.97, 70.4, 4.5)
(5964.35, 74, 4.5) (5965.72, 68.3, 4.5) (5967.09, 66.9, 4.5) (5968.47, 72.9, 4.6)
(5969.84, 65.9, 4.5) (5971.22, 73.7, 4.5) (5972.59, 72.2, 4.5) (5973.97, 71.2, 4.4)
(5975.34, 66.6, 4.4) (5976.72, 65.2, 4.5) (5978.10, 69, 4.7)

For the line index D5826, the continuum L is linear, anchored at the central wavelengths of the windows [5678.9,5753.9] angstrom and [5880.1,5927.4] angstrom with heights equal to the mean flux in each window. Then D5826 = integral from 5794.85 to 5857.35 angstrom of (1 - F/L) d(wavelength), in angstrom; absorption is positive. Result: -4.3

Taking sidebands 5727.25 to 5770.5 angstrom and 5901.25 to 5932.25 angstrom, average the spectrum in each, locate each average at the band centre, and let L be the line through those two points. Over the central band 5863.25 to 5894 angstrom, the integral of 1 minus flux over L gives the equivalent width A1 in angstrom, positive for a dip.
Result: 1.8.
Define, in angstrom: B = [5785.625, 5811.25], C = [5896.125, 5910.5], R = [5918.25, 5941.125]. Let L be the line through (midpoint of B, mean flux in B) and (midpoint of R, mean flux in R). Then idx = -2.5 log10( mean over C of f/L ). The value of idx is 0.09 mag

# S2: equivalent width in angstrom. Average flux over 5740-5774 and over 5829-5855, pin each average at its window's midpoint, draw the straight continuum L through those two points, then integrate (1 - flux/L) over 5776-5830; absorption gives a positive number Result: 1.00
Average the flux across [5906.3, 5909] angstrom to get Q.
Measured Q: 67.6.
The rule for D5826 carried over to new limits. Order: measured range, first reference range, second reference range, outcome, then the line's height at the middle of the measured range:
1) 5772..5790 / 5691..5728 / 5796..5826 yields 1.3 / 71.4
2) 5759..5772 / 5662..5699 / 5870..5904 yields -0.8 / 66.8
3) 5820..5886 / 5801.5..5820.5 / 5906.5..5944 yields 0.7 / 71.1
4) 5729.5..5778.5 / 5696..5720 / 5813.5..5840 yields -1.5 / 69.2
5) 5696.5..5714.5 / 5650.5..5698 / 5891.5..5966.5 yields 0.5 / 69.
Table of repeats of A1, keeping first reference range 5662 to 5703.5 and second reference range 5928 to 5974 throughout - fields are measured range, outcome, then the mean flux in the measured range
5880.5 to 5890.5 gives 1.07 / 61.9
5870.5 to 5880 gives -0.26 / 71.2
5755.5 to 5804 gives -0.19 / 69.7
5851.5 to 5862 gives 0.14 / 68.4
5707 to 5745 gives -0.89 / 71.1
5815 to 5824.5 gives -0.41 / 72.4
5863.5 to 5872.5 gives 0.04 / 69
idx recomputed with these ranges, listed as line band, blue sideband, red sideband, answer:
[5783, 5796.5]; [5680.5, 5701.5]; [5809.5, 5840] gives 0.04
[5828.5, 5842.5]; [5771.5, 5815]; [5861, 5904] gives -0.04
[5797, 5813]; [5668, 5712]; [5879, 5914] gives -0.11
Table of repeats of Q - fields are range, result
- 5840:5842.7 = 70.7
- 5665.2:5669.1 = 71.4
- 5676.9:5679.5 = 70.4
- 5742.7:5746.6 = 74.6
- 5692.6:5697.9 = 67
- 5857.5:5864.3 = 68.5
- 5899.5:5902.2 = 53.5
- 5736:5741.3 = 72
